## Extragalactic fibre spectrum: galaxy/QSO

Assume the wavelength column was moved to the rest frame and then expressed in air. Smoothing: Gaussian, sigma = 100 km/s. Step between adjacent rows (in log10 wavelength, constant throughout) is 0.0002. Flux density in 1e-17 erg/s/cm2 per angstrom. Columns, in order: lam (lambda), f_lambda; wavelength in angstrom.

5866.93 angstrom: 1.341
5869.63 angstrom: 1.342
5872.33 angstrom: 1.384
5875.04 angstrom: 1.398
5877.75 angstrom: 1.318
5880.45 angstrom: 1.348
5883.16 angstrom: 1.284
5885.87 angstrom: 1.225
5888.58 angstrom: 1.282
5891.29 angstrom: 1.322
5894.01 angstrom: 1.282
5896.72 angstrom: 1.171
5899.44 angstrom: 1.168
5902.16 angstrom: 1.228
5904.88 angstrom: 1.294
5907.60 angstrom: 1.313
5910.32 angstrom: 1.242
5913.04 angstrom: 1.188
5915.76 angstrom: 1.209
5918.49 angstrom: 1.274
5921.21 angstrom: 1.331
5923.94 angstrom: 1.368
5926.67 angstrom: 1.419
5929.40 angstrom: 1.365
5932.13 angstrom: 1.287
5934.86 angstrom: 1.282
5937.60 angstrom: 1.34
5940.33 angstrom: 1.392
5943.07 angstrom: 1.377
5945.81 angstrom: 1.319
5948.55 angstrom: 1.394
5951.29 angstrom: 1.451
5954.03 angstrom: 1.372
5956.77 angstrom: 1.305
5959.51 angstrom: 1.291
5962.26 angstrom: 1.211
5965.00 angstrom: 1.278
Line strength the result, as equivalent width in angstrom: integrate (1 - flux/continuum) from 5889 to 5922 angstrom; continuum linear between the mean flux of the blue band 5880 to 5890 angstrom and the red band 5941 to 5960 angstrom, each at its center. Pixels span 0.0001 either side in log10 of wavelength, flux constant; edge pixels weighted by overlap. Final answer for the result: 1.4 angstrom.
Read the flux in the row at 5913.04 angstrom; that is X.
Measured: 1.188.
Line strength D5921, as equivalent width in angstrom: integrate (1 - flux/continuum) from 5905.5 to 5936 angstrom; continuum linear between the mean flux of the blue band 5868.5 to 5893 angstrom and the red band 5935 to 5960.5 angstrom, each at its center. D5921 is 1.0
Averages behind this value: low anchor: 1.32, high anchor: 1.36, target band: 1.3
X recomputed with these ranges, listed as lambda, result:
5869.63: 1.342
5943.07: 1.377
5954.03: 1.372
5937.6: 1.34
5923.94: 1.368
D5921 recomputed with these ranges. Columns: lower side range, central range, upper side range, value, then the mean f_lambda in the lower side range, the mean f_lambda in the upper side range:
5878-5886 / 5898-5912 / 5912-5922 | 0.2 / 1.3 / 1.25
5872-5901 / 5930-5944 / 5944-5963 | -0.1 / 1.29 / 1.34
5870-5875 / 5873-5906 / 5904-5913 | 1.2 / 1.38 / 1.27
